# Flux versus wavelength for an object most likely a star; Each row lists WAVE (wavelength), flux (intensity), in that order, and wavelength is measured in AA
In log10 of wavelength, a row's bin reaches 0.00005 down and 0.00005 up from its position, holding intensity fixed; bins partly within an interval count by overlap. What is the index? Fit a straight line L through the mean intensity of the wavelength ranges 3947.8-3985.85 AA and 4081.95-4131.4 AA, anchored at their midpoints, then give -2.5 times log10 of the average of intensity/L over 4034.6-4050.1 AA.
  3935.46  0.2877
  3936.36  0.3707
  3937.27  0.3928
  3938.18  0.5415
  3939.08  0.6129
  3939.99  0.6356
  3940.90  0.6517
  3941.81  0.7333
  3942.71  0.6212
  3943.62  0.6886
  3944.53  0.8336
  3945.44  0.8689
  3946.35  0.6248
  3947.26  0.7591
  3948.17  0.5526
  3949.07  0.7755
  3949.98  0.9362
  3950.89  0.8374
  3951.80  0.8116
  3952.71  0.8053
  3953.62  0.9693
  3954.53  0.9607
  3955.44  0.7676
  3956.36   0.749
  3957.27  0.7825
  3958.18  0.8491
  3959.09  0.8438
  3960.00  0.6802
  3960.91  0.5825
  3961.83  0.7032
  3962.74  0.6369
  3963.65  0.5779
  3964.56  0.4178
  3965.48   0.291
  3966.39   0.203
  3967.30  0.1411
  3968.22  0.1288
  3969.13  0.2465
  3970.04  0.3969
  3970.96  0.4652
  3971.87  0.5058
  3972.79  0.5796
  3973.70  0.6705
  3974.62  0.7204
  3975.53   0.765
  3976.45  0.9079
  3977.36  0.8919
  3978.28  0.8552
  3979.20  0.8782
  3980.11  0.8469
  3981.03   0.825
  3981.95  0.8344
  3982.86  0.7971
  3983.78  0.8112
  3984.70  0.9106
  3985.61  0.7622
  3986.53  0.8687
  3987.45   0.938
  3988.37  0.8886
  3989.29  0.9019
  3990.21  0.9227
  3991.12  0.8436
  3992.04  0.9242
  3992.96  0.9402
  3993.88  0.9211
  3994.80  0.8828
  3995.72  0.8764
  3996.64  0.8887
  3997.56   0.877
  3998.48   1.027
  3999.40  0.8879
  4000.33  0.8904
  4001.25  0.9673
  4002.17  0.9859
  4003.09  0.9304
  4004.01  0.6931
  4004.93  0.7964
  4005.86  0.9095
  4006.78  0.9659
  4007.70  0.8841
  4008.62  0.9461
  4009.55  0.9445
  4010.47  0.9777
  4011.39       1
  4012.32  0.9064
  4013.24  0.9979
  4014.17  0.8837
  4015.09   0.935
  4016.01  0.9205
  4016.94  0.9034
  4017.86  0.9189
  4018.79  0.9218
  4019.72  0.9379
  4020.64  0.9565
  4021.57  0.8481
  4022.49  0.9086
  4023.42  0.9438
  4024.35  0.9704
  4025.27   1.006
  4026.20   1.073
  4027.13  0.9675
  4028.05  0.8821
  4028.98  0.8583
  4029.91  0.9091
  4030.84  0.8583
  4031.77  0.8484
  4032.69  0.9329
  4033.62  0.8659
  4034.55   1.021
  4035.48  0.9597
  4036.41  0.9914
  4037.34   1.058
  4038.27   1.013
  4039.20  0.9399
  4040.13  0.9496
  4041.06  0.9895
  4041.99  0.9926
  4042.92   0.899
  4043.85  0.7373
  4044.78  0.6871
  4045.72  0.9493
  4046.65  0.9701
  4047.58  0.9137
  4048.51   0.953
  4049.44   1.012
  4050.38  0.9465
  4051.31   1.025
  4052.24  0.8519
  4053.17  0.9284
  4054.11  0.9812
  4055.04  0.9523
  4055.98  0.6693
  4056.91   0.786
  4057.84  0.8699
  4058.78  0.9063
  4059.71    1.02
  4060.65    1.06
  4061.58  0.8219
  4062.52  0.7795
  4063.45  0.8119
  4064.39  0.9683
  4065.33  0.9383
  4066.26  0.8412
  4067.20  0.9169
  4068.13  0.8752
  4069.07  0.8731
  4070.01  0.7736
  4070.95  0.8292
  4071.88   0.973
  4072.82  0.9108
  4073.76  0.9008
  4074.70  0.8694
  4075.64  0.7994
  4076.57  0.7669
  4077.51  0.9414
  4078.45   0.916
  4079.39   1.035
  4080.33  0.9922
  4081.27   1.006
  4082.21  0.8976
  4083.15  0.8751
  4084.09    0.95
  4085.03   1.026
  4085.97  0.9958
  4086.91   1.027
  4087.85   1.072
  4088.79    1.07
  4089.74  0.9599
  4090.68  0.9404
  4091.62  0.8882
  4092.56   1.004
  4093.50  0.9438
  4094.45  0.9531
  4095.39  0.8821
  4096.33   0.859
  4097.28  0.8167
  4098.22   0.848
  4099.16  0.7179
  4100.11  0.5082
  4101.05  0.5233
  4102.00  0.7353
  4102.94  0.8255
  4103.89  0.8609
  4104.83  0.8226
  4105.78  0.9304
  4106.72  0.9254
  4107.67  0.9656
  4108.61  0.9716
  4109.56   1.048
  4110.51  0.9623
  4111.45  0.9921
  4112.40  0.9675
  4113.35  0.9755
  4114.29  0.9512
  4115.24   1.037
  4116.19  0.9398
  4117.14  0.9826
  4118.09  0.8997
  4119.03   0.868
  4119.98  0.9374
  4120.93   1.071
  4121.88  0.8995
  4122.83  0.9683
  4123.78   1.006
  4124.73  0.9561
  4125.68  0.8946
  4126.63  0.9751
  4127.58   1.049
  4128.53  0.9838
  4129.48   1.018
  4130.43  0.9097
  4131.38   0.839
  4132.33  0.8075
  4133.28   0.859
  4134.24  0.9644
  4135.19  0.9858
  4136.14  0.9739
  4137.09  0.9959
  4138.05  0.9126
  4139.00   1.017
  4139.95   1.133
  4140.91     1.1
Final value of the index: -0.16 mag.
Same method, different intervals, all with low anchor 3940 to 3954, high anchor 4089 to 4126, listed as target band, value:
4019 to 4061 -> -0.104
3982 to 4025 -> -0.122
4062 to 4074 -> -0.008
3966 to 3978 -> 0.453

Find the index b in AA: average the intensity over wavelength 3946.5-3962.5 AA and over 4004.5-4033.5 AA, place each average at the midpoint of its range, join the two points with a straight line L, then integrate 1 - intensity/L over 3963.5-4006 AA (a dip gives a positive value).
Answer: 5.2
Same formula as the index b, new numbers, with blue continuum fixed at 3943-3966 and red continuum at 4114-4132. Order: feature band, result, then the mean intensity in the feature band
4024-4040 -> -2.2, 0.95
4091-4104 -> 1.5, 0.812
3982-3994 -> -1.6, 0.877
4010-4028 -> -2.8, 0.945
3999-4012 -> -1.9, 0.912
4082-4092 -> -0.7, 0.976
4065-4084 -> -0.1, 0.898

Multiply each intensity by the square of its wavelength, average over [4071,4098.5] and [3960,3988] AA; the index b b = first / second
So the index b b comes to 1.5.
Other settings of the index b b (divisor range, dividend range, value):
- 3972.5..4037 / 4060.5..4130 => 1.07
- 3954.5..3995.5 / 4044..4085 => 1.33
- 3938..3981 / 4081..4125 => 1.48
